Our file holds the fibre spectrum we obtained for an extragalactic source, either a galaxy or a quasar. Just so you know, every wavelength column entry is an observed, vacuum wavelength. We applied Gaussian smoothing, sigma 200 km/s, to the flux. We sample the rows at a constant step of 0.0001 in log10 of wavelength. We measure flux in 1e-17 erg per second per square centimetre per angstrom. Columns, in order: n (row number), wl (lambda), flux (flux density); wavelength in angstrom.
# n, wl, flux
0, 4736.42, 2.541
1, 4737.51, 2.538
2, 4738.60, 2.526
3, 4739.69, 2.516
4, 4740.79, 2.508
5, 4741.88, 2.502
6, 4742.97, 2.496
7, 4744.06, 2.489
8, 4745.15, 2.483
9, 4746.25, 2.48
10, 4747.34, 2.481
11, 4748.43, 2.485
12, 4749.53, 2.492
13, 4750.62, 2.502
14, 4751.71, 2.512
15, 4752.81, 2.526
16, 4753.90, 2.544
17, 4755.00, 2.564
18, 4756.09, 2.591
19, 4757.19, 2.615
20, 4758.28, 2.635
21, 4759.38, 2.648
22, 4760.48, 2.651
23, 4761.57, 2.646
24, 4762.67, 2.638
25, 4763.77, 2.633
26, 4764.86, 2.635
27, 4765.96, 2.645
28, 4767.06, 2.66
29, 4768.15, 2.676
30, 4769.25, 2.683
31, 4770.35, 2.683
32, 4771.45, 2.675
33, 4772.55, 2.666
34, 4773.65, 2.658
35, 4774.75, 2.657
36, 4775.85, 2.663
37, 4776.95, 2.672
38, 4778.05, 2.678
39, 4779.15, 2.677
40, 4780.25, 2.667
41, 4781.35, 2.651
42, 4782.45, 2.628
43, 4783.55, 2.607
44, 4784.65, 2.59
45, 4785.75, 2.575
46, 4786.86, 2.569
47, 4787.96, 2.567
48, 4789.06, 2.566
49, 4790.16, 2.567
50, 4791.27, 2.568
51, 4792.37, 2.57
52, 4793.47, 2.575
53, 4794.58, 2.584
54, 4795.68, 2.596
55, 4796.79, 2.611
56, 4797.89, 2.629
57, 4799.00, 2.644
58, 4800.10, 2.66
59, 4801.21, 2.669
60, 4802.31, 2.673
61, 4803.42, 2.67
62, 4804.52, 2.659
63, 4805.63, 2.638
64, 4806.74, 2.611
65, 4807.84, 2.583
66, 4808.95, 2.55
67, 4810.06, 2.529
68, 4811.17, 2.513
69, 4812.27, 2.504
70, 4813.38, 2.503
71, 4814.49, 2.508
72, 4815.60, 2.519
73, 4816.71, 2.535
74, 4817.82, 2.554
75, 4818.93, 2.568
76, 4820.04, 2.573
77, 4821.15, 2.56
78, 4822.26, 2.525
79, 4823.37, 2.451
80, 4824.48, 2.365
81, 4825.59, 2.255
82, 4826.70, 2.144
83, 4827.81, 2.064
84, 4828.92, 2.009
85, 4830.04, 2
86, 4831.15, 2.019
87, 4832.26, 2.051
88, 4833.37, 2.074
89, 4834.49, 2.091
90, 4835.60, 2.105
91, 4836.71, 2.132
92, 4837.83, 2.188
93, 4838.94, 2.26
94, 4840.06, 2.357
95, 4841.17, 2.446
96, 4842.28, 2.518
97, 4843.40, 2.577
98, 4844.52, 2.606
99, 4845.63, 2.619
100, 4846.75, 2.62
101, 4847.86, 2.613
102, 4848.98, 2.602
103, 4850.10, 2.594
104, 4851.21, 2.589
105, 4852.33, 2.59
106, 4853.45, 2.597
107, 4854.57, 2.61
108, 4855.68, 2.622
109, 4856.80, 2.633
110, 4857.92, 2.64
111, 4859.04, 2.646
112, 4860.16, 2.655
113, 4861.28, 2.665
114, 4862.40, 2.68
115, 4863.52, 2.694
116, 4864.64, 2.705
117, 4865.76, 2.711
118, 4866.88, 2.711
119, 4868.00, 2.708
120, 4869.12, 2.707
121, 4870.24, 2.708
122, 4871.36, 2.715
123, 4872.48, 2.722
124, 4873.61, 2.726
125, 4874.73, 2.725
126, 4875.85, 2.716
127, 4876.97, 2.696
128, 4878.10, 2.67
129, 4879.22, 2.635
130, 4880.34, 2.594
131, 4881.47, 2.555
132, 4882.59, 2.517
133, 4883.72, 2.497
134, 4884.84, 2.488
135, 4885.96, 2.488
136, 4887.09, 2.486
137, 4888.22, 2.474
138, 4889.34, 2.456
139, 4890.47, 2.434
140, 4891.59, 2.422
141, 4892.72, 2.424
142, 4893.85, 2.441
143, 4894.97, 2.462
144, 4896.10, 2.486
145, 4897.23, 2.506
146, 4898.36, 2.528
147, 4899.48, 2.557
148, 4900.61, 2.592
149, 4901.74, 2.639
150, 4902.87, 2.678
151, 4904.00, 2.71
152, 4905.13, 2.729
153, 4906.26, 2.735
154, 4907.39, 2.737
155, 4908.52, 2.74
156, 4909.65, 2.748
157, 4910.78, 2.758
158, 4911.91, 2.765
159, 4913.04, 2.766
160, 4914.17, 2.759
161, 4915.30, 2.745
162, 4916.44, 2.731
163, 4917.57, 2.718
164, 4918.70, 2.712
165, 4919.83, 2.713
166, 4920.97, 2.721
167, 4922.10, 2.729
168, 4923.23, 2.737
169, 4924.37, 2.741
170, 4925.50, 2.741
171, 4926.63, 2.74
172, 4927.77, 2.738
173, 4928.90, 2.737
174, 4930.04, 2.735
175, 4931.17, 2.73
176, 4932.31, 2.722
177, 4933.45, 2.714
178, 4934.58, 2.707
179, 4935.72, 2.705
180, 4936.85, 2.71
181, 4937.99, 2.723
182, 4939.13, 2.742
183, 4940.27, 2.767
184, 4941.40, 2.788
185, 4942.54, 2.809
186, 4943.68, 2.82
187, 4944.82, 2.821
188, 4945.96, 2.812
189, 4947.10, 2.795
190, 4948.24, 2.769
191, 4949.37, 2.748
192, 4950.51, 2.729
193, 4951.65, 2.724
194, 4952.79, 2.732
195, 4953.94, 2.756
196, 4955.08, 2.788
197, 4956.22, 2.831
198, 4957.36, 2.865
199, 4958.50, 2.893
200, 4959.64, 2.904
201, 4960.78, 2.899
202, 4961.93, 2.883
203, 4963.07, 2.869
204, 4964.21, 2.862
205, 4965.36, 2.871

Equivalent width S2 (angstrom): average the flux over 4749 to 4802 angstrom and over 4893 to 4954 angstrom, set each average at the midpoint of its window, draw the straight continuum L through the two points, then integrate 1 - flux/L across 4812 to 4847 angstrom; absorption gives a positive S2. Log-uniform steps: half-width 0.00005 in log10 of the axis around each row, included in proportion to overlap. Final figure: 4.0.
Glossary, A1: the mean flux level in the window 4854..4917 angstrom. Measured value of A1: 2.63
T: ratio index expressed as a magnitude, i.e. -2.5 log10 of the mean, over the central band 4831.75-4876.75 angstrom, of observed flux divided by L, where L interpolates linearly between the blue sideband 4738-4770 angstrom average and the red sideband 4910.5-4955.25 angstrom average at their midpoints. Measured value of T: 0.05 mag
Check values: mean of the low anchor 2.57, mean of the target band 2.55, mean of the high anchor 2.75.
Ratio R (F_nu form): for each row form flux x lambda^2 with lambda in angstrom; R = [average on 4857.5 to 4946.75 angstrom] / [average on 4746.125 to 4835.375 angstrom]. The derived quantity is 1.10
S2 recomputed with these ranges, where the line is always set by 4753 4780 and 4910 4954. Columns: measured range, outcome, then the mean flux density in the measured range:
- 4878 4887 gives 0.6 angstrom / 2.55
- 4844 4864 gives 0.5 angstrom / 2.63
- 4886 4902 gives 1.4 angstrom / 2.49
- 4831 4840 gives 1.9 angstrom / 2.13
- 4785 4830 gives 2.5 angstrom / 2.52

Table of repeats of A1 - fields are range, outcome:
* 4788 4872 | 2.51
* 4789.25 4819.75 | 2.58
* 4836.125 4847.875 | 2.44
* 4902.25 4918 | 2.74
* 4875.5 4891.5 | 2.54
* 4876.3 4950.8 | 2.67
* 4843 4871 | 2.65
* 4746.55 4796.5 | 2.61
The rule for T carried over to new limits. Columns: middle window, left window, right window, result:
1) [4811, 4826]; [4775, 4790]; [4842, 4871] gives 0.06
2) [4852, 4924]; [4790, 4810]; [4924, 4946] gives 0.03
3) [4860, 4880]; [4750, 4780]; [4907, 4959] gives 0.00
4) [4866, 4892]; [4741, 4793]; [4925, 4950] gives 0.04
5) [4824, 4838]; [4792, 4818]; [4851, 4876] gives 0.24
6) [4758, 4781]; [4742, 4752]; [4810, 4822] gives -0.06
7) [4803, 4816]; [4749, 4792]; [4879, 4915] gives 0.02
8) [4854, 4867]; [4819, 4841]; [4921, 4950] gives -0.12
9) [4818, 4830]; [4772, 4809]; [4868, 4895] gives 0.12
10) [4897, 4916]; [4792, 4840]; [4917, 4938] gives -0.01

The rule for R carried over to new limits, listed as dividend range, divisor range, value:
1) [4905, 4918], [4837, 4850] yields 1.14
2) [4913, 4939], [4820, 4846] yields 1.24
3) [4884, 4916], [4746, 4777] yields 1.06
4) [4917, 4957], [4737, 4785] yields 1.14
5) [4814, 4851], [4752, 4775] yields 0.93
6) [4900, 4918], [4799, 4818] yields 1.10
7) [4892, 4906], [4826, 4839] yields 1.26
